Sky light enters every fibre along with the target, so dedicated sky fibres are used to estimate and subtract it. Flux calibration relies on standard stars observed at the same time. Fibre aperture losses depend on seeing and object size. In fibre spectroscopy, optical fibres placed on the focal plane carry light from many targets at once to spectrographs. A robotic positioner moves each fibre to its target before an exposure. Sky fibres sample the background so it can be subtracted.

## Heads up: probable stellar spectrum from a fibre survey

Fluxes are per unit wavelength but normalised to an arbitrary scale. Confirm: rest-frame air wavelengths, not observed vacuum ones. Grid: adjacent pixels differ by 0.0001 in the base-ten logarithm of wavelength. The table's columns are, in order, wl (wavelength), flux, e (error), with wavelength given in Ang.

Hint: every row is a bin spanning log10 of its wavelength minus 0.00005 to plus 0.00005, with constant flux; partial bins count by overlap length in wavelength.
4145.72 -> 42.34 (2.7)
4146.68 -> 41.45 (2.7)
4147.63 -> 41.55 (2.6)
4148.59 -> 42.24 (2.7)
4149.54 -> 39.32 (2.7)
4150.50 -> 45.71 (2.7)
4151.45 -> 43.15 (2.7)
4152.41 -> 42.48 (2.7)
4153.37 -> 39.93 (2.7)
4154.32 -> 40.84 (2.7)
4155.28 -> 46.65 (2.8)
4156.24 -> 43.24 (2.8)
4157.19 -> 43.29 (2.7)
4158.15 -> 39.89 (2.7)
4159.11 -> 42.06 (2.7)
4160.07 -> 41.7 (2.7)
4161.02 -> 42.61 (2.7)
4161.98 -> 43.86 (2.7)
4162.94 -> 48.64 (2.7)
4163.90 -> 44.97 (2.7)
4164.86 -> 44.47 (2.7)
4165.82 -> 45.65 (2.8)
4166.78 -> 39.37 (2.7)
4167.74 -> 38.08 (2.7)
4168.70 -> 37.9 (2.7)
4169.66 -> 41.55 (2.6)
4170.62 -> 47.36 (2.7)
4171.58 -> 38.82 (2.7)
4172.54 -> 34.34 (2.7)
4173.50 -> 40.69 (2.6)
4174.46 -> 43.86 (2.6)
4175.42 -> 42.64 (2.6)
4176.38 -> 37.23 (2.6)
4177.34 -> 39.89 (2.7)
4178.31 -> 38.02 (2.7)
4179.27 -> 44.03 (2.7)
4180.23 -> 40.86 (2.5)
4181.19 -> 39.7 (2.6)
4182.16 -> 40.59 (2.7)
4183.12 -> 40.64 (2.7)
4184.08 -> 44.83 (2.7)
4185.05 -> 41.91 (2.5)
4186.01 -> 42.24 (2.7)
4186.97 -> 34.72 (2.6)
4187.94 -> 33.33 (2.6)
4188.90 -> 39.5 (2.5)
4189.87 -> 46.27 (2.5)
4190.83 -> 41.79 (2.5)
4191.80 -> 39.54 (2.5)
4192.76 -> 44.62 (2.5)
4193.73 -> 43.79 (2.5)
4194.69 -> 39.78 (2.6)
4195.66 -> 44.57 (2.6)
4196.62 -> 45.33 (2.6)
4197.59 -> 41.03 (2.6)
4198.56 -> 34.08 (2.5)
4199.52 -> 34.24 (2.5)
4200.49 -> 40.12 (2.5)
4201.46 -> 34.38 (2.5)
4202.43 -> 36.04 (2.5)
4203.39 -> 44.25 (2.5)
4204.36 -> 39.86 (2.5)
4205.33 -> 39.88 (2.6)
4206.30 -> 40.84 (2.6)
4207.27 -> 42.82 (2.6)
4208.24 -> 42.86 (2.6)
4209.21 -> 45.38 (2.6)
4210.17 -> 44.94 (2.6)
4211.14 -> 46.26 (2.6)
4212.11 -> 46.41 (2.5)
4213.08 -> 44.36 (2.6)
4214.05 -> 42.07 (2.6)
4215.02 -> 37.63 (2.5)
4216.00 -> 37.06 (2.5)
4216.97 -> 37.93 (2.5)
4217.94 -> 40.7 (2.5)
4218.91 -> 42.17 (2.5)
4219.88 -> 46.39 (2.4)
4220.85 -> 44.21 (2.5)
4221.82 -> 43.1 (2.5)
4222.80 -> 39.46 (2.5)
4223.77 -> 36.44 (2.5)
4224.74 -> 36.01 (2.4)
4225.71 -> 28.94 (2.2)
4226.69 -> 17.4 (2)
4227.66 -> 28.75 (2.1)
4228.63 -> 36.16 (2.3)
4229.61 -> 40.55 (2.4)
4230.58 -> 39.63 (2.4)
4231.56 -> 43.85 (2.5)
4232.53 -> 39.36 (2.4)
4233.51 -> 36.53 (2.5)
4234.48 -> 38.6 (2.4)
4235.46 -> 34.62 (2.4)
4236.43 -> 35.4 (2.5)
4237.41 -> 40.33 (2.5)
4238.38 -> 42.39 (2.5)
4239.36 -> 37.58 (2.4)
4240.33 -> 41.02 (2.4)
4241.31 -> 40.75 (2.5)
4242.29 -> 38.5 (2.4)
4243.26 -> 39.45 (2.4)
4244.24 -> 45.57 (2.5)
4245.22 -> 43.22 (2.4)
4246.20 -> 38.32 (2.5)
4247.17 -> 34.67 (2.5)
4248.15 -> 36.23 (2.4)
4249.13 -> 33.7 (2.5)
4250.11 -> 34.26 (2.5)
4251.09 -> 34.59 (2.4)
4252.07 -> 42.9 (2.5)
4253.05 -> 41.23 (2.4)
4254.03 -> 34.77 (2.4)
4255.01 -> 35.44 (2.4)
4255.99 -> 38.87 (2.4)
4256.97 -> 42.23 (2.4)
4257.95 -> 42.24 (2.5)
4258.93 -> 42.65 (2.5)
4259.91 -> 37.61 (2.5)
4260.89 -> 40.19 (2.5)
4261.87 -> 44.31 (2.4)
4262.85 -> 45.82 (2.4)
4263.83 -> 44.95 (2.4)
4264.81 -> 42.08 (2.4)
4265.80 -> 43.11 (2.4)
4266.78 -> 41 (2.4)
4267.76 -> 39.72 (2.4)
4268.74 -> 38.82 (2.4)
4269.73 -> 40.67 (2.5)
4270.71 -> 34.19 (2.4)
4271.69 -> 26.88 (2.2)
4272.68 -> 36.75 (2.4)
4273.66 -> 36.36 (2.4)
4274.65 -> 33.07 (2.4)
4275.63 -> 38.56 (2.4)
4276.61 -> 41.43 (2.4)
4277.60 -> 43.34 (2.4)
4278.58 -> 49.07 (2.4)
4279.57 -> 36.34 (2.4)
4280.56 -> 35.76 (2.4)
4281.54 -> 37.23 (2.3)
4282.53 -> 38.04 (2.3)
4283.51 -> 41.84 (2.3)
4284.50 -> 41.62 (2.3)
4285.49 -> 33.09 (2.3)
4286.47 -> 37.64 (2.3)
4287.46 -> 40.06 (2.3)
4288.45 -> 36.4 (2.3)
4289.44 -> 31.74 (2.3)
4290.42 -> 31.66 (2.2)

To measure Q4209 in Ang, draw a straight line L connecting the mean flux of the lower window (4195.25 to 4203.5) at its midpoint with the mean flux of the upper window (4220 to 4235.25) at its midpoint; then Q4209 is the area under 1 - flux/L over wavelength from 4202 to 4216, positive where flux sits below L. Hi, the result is -1.4 Ang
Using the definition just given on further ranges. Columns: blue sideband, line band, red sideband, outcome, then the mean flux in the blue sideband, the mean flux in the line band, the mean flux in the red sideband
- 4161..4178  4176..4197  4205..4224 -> 0.4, 41.7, 41.1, 42.1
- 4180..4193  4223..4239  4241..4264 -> 1.6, 40.7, 36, 39.6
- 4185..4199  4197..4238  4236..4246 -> 1.5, 40.8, 39.1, 40.4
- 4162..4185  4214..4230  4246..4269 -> 1.3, 41.5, 37.2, 39.6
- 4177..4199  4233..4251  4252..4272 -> 0.9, 40.9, 38.3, 40.1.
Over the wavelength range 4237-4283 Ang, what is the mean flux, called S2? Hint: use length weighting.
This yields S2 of 39.3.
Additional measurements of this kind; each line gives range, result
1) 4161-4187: 41.5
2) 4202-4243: 39.5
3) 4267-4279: 38.3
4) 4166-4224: 40.9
